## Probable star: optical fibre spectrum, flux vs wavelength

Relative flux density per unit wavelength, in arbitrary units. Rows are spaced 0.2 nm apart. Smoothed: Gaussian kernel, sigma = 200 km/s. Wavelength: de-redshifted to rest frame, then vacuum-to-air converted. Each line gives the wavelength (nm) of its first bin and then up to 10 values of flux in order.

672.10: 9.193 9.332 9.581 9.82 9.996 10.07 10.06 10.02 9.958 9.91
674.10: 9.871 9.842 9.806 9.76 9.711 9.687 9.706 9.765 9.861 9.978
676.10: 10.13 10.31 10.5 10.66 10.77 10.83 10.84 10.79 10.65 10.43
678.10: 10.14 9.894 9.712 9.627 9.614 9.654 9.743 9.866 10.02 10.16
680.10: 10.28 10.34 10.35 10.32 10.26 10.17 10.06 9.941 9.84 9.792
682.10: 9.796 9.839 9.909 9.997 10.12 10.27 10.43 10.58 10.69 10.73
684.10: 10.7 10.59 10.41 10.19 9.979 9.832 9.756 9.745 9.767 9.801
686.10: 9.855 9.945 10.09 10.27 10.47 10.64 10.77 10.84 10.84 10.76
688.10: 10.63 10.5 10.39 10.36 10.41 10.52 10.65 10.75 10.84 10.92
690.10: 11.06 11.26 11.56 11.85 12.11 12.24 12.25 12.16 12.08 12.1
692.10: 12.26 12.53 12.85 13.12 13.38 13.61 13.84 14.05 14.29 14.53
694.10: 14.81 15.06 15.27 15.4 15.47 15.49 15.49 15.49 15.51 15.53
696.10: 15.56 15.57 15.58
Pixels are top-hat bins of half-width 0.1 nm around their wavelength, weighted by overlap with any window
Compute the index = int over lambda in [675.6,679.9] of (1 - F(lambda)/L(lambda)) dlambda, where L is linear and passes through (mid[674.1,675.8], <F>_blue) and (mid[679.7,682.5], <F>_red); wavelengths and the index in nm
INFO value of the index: -0.12 nm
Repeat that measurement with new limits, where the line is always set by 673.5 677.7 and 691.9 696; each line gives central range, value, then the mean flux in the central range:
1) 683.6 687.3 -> 0.65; 10.2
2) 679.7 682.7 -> 0.35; 10.1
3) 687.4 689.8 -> 0.46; 10.6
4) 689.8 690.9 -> 0.17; 11.4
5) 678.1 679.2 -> 0.11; 9.74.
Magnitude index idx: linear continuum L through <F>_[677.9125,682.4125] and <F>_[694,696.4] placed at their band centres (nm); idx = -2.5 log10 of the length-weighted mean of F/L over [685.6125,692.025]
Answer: 0.20 mag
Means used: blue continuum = 9.98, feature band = 10.9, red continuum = 15.4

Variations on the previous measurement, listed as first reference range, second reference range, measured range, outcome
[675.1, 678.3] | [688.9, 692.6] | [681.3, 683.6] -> 0.084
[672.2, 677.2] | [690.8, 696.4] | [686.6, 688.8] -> 0.202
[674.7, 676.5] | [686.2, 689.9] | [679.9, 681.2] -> -0.011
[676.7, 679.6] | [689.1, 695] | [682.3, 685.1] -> 0.093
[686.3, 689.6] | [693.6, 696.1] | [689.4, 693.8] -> 0.060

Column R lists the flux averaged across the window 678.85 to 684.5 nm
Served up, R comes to 10.2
